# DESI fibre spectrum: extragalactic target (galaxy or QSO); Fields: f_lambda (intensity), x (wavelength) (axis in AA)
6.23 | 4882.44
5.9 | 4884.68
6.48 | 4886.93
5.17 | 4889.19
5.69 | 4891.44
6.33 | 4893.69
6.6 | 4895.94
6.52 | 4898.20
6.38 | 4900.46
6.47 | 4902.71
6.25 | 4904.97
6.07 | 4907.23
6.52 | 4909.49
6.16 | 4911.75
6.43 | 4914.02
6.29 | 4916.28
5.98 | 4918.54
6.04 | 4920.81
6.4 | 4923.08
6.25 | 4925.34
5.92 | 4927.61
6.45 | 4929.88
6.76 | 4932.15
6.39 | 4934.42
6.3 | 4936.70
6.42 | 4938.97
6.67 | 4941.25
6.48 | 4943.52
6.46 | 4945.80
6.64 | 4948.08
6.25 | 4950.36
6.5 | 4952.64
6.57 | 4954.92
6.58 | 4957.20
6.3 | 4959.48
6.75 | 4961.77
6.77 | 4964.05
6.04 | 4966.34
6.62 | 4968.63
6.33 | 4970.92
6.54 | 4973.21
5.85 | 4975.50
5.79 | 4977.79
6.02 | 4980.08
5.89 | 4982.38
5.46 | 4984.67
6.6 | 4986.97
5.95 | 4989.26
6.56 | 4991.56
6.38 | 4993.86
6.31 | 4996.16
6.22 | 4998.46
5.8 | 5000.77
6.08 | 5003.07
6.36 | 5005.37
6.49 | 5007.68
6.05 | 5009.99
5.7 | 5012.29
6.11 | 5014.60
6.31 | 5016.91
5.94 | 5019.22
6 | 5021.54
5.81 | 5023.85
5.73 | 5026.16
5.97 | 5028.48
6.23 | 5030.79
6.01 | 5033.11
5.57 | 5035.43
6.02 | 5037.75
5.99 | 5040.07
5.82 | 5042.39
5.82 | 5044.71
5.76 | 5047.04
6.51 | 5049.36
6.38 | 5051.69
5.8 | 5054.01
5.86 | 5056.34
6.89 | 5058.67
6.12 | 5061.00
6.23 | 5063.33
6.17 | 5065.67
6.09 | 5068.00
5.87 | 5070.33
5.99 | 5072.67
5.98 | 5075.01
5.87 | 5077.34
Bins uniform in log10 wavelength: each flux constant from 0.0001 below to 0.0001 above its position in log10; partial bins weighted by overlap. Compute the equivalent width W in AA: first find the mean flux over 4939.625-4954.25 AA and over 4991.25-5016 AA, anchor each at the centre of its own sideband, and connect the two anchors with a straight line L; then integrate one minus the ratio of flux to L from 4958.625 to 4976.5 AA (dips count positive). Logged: -0.1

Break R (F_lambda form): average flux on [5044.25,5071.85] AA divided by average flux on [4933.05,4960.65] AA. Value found 0.9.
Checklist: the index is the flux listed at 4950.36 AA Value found 6.25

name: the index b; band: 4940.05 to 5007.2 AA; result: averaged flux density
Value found 6.3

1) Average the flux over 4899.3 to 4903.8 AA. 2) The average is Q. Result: 6.43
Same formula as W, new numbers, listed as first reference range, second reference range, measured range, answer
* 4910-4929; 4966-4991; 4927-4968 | -2.06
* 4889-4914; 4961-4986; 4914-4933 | -0.12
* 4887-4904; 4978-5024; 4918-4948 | -1.02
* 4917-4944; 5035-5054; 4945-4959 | -0.49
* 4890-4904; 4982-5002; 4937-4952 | -0.61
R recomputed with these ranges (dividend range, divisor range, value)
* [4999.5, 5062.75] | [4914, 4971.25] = 0.94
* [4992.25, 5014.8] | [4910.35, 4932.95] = 0.98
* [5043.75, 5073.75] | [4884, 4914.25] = 0.99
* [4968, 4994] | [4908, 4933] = 0.98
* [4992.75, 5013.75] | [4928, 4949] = 0.95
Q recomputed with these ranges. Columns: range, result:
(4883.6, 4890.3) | 5.84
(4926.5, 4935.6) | 6.38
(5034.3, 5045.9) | 5.84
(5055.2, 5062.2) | 6.29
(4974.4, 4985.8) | 5.8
